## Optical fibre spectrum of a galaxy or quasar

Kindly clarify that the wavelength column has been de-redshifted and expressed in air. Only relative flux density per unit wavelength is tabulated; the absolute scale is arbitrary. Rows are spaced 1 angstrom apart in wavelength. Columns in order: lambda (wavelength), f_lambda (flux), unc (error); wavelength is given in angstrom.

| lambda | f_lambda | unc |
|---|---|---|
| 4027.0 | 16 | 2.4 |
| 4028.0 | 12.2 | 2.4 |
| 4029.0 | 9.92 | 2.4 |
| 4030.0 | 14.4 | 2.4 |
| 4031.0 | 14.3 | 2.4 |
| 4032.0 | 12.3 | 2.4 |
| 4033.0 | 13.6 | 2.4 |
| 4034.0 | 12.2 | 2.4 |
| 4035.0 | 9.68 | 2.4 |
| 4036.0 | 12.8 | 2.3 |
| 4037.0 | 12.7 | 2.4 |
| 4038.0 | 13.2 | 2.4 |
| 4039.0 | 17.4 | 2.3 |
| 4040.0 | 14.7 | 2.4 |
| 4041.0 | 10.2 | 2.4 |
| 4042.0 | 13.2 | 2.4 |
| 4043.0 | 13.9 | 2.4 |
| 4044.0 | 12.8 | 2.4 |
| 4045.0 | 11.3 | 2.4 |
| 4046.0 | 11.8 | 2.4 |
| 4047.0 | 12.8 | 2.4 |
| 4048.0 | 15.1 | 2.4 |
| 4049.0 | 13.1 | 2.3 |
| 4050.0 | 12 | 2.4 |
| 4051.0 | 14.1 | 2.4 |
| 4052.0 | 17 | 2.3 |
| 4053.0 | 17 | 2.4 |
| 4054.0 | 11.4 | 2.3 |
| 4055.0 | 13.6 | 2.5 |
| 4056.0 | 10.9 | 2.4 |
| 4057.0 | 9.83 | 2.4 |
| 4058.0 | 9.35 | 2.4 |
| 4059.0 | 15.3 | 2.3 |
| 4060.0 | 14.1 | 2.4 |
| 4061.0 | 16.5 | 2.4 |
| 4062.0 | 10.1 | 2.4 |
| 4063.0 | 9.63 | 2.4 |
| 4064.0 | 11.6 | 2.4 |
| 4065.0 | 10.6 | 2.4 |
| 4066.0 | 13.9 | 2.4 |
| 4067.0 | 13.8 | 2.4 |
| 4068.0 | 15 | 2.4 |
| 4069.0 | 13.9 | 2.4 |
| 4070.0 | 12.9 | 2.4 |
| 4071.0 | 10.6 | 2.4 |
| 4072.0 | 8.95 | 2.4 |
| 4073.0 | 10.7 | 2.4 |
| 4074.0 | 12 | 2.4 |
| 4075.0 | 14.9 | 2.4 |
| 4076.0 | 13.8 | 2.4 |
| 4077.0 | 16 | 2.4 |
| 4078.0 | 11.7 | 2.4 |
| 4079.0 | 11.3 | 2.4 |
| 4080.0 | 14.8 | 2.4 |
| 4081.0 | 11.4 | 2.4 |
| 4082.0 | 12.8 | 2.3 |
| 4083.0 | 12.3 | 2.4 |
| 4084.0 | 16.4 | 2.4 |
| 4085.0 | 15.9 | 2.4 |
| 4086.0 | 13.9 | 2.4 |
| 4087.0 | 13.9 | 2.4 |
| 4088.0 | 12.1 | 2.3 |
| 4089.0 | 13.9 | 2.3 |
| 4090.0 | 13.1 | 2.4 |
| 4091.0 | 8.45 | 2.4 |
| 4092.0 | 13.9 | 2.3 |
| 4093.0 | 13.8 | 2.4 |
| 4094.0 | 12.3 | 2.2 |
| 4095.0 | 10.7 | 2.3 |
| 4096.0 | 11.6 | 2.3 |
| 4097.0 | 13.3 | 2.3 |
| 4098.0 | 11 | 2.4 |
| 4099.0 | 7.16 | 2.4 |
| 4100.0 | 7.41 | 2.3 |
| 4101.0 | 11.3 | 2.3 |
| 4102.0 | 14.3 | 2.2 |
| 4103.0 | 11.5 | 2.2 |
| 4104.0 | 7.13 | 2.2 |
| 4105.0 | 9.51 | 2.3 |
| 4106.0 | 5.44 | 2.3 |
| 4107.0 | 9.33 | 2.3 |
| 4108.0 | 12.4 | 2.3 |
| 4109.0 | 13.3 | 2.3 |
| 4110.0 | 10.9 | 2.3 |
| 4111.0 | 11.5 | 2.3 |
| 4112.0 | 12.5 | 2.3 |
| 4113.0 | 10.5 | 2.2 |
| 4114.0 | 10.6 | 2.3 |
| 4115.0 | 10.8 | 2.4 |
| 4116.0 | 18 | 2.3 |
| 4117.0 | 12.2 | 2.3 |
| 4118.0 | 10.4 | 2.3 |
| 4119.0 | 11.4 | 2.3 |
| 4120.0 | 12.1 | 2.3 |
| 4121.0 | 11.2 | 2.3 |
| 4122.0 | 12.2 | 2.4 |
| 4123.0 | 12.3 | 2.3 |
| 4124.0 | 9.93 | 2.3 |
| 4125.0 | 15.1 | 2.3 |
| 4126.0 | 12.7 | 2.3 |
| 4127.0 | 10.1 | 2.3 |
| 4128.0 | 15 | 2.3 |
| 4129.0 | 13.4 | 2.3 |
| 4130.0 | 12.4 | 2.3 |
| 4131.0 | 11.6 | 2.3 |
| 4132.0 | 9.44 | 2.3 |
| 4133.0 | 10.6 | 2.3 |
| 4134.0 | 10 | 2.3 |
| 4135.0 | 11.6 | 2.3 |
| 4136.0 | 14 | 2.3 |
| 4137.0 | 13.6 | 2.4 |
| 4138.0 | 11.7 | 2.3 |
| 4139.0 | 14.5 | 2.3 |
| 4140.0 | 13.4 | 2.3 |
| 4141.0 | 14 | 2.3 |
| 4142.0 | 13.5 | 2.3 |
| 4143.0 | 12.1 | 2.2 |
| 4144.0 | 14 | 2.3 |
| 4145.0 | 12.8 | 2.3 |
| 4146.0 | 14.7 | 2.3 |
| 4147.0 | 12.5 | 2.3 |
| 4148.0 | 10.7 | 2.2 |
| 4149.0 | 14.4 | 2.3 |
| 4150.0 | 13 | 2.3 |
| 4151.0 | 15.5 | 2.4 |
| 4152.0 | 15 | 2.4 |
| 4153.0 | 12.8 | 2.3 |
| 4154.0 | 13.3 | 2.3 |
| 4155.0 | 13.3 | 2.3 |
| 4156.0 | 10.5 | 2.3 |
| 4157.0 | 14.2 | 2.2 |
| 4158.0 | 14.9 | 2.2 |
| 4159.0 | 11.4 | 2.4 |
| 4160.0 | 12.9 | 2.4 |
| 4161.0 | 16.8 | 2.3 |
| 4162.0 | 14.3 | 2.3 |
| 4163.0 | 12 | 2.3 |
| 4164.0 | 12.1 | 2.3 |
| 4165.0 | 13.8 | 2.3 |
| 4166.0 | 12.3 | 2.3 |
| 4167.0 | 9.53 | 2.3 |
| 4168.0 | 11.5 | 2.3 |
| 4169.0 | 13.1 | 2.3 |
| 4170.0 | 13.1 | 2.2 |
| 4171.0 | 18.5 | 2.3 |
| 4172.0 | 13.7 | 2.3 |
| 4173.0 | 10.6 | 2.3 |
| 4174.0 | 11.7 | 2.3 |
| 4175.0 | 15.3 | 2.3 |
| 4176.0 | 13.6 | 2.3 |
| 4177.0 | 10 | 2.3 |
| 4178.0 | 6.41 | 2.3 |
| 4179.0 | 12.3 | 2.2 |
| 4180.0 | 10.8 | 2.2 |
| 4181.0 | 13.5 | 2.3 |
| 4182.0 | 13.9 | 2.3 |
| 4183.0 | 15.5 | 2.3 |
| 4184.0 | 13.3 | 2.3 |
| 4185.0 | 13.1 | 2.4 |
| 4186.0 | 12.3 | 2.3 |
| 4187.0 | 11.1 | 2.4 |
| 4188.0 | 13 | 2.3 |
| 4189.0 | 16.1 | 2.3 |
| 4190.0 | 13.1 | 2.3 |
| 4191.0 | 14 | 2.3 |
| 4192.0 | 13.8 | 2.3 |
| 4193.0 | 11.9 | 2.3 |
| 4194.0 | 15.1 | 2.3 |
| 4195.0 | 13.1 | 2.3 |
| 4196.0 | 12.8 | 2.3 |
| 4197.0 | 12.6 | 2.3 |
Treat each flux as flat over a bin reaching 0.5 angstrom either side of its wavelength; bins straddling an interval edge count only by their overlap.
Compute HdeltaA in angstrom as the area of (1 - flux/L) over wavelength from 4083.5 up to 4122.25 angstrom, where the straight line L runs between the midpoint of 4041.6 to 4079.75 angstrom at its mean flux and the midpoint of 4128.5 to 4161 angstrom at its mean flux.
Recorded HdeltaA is 3.5 angstrom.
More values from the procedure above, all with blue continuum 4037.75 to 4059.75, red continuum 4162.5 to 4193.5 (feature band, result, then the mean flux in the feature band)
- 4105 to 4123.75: 2.2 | 11.4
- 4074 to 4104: 1.3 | 12.5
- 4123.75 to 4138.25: 0.9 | 12.1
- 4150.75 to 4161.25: -0.6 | 13.6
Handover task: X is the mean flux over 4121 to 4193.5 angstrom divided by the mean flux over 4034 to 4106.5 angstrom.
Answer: 1.03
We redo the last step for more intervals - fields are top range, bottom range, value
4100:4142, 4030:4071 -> 0.91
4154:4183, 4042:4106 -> 1.03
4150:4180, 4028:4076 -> 1.01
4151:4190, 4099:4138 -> 1.13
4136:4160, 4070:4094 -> 1.03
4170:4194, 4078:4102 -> 1.05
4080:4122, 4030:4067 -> 0.91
